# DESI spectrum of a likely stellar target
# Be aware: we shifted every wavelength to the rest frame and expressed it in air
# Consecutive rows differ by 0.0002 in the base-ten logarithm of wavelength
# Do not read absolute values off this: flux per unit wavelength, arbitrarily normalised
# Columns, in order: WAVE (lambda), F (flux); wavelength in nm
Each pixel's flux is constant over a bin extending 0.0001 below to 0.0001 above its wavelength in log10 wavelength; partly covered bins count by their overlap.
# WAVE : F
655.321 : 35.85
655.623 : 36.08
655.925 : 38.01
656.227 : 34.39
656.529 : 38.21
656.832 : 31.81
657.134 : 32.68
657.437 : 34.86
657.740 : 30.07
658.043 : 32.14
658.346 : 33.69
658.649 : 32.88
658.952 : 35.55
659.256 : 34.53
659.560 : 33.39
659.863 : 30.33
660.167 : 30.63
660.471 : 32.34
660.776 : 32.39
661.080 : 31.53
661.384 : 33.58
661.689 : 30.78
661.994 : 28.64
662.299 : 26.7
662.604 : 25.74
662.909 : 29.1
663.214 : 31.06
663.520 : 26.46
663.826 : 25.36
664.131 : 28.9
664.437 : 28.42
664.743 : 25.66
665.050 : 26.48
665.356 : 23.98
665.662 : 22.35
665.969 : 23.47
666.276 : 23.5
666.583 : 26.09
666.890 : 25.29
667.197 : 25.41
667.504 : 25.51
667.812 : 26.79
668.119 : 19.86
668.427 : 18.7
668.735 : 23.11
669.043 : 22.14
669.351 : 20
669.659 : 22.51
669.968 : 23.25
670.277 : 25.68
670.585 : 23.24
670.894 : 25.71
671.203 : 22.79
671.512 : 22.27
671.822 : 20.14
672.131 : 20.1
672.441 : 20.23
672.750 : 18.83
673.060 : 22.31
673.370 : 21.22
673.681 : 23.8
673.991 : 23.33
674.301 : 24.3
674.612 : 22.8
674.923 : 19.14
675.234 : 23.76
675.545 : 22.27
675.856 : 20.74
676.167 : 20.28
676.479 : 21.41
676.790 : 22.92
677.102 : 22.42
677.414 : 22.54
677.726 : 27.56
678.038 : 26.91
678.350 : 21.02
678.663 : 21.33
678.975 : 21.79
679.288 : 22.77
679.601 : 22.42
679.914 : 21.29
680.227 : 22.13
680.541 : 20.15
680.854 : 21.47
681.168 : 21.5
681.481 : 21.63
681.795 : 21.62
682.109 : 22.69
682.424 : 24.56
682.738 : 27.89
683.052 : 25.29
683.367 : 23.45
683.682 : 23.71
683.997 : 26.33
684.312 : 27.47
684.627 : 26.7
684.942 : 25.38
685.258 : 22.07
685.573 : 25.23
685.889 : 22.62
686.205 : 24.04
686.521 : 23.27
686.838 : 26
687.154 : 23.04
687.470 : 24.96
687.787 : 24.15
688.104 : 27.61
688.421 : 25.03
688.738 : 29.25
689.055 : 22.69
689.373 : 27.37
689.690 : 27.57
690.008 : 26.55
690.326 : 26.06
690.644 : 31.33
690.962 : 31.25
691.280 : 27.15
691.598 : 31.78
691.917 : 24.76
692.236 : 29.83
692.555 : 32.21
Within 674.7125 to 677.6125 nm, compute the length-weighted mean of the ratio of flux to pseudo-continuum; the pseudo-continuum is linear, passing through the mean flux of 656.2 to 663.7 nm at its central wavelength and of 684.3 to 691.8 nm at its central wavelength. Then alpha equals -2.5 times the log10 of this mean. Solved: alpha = 0.29 mag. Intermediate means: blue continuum 31.7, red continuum 26.2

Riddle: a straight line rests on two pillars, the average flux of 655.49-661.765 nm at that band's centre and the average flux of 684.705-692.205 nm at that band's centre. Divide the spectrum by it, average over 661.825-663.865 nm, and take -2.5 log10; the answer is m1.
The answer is 0.17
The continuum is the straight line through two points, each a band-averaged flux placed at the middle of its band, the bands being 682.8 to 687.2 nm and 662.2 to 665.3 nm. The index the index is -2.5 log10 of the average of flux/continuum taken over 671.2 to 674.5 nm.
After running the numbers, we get 0.20 mag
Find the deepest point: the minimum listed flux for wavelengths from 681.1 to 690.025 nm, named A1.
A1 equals 21.5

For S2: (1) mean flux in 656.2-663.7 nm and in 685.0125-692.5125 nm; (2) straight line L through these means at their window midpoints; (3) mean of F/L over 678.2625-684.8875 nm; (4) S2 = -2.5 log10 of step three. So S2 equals 0.19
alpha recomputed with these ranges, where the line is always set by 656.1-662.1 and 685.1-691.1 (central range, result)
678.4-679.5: 0.27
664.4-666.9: 0.25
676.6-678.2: 0.16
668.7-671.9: 0.30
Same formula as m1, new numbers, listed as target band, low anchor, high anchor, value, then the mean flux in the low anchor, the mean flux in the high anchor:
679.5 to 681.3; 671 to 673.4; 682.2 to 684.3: 0.130 mag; 21.1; 25.3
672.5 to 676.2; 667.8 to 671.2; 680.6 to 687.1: 0.059 mag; 22.7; 24.1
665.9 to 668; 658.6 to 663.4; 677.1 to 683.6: 0.141 mag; 31.1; 23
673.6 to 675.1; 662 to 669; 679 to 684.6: 0.076 mag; 25.4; 23.4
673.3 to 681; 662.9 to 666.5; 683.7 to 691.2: 0.161 mag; 26.1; 25.9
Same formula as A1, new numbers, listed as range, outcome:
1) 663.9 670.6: 18.7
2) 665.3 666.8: 22.35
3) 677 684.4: 20.15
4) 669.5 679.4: 18.83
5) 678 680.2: 21.02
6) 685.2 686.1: 22.07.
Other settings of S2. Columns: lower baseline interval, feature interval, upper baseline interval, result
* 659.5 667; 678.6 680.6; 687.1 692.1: 0.25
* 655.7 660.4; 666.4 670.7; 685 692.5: 0.31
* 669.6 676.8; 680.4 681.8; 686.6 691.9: 0.15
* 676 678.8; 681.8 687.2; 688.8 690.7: 0.02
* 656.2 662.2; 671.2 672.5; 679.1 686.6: 0.31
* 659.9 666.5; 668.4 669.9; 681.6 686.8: 0.24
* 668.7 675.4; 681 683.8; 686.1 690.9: 0.05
